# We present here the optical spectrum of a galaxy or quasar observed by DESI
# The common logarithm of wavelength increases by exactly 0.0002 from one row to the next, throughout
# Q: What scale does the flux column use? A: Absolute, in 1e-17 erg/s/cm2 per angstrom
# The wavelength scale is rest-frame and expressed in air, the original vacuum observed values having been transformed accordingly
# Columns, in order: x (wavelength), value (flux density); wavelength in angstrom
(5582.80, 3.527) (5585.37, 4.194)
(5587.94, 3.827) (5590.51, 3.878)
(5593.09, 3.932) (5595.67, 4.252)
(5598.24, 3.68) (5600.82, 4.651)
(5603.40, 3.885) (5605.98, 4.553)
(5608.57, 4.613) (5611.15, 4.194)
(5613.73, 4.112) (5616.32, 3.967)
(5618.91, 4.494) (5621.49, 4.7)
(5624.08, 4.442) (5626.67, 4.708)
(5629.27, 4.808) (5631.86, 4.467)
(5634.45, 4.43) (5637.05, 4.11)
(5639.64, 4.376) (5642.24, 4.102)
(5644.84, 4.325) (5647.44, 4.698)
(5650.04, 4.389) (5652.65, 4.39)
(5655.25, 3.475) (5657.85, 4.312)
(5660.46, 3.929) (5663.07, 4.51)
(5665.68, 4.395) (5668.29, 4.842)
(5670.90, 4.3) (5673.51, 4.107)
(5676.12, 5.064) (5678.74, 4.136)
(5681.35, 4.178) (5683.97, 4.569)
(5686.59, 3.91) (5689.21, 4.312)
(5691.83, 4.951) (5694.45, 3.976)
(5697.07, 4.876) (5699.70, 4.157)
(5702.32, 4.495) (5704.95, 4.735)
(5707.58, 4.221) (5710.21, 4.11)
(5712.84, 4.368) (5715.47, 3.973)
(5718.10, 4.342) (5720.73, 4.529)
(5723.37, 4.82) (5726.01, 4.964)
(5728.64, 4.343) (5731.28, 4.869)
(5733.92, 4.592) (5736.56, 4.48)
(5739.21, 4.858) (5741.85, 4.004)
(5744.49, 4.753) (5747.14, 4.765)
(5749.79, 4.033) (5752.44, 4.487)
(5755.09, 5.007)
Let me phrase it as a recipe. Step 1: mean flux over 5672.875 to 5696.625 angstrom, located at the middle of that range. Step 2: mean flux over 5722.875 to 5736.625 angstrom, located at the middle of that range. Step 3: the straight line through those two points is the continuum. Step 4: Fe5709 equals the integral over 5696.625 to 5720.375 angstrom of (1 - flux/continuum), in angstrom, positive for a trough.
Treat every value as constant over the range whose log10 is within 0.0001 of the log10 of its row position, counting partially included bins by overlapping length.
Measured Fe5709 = 1.0 angstrom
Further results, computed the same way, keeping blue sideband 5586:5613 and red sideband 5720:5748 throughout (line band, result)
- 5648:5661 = 0.6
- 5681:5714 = 0.9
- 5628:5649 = -0.6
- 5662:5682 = -0.2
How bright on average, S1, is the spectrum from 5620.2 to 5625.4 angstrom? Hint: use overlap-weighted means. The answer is 4.57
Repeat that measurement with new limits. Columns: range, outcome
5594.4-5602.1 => 4.2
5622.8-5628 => 4.57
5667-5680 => 4.49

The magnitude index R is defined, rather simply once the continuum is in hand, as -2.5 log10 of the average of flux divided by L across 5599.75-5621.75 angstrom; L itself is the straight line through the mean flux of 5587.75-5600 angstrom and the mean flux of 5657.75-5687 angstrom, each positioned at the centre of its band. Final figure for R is -0.076 mag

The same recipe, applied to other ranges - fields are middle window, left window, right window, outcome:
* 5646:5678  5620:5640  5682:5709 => 0.02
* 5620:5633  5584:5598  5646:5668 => -0.12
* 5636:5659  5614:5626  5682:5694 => 0.04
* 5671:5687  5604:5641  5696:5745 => 0.03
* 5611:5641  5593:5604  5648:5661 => -0.07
